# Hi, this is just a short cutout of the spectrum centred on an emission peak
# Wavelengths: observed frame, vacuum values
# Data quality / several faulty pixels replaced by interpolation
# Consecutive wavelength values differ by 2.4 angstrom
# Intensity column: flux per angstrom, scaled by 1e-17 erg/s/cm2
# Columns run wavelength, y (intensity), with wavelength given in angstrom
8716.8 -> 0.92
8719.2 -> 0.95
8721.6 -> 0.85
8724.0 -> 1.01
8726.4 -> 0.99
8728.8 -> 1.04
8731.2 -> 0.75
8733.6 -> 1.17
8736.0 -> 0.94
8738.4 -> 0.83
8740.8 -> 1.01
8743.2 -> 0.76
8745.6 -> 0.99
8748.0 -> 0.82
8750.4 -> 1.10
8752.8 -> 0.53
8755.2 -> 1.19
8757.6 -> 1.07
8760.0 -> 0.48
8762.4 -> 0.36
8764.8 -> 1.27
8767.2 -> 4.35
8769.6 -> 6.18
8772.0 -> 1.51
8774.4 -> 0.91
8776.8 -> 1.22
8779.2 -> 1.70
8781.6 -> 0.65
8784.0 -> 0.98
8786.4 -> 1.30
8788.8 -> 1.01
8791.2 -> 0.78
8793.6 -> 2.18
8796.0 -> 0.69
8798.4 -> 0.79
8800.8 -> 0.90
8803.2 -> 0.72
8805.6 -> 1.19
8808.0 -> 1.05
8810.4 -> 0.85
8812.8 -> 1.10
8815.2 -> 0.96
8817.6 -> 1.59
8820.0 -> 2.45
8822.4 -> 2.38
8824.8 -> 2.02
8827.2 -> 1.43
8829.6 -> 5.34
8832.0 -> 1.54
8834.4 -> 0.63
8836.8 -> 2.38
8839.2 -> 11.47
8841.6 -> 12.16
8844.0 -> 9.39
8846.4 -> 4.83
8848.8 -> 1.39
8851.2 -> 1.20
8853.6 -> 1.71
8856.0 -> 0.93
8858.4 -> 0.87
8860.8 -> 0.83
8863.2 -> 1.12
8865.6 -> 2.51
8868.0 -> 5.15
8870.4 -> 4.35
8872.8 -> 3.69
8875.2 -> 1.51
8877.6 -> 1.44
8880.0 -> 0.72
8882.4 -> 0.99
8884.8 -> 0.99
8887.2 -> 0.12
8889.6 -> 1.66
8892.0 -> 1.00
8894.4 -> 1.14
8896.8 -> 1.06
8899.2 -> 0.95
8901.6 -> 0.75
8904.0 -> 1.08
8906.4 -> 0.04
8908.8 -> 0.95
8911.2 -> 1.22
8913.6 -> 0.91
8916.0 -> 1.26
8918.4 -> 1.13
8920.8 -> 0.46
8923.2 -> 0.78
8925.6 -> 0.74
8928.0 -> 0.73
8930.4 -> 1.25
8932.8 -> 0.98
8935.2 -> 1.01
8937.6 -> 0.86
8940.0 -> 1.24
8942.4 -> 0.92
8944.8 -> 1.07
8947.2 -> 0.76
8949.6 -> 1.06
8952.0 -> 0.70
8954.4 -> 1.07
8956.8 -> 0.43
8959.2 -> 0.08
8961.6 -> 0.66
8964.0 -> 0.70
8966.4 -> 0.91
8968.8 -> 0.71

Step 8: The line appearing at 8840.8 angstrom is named H-alpha 6563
